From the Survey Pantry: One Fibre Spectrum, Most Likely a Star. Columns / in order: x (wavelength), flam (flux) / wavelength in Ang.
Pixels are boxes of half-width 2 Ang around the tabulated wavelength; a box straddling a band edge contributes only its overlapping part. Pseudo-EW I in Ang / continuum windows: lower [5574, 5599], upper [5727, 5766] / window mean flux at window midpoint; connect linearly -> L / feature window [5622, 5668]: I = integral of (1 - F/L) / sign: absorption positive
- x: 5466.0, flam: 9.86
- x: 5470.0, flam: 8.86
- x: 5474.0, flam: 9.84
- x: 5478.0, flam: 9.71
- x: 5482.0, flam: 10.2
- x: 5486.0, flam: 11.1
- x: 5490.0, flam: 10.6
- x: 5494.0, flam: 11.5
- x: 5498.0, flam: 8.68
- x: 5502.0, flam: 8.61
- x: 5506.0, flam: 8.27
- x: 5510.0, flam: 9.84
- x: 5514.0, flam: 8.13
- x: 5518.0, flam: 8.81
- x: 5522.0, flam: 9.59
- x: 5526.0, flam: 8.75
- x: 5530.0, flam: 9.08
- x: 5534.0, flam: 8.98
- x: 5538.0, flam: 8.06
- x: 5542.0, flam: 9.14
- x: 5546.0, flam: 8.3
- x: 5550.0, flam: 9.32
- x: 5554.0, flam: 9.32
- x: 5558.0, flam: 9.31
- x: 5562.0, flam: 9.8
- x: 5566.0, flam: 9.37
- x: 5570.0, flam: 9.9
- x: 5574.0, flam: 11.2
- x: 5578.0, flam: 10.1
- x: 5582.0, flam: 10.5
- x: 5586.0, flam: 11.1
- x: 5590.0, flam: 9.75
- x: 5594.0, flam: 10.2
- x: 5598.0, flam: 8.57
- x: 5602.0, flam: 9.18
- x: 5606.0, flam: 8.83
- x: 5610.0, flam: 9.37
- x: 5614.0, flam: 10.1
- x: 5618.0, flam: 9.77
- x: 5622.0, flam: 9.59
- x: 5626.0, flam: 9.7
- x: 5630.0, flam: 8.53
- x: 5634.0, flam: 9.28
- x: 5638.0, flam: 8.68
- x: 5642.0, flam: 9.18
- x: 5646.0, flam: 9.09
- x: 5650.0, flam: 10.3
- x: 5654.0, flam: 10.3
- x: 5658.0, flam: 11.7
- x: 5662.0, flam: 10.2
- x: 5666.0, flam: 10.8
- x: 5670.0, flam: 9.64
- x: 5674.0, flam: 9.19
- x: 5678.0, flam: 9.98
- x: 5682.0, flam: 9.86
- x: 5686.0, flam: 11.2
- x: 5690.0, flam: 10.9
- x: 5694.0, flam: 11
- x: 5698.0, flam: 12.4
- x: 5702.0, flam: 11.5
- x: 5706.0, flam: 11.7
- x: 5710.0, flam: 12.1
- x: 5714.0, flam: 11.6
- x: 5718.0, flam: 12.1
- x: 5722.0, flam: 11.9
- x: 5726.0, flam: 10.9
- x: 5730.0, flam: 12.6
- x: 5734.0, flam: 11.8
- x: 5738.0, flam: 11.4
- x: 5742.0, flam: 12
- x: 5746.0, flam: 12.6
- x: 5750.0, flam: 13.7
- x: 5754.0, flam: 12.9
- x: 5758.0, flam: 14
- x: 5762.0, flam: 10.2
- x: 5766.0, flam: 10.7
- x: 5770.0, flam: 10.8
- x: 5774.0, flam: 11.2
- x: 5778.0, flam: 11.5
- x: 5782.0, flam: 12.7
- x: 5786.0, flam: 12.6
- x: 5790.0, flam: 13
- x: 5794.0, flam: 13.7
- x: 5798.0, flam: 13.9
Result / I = 4.9 Ang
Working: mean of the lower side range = 10.2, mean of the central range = 9.79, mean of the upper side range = 12.2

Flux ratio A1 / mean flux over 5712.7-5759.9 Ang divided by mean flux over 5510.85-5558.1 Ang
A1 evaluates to 1.4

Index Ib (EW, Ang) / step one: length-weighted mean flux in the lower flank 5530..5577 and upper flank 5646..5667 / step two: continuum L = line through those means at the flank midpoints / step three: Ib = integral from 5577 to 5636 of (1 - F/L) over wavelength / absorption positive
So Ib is 1.8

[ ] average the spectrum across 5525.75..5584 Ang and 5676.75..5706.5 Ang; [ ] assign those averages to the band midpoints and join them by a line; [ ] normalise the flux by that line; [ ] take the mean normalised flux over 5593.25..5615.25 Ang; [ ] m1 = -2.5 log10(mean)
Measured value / 0.08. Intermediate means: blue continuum 9.43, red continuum 11.1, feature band 9.3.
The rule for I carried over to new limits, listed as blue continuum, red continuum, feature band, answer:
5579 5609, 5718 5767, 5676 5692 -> 0.97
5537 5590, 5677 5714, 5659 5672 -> 0.66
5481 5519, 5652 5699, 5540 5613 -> 2.73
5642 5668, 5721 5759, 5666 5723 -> 1.10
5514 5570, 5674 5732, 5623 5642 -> 2.29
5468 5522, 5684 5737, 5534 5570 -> 3.55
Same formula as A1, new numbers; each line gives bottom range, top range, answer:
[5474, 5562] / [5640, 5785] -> 1.21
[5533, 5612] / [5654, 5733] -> 1.17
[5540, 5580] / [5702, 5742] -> 1.23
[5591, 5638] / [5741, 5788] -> 1.29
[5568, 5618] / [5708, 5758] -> 1.23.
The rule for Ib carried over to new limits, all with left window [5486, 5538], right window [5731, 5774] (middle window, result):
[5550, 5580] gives 0.1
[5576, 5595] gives -0.5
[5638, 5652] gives 1.8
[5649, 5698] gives 2.6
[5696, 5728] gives -0.7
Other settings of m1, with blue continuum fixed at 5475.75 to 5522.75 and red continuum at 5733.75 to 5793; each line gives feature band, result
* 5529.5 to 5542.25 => 0.14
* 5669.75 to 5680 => 0.17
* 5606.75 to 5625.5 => 0.11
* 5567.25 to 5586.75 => -0.02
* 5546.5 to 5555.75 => 0.10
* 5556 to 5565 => 0.07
